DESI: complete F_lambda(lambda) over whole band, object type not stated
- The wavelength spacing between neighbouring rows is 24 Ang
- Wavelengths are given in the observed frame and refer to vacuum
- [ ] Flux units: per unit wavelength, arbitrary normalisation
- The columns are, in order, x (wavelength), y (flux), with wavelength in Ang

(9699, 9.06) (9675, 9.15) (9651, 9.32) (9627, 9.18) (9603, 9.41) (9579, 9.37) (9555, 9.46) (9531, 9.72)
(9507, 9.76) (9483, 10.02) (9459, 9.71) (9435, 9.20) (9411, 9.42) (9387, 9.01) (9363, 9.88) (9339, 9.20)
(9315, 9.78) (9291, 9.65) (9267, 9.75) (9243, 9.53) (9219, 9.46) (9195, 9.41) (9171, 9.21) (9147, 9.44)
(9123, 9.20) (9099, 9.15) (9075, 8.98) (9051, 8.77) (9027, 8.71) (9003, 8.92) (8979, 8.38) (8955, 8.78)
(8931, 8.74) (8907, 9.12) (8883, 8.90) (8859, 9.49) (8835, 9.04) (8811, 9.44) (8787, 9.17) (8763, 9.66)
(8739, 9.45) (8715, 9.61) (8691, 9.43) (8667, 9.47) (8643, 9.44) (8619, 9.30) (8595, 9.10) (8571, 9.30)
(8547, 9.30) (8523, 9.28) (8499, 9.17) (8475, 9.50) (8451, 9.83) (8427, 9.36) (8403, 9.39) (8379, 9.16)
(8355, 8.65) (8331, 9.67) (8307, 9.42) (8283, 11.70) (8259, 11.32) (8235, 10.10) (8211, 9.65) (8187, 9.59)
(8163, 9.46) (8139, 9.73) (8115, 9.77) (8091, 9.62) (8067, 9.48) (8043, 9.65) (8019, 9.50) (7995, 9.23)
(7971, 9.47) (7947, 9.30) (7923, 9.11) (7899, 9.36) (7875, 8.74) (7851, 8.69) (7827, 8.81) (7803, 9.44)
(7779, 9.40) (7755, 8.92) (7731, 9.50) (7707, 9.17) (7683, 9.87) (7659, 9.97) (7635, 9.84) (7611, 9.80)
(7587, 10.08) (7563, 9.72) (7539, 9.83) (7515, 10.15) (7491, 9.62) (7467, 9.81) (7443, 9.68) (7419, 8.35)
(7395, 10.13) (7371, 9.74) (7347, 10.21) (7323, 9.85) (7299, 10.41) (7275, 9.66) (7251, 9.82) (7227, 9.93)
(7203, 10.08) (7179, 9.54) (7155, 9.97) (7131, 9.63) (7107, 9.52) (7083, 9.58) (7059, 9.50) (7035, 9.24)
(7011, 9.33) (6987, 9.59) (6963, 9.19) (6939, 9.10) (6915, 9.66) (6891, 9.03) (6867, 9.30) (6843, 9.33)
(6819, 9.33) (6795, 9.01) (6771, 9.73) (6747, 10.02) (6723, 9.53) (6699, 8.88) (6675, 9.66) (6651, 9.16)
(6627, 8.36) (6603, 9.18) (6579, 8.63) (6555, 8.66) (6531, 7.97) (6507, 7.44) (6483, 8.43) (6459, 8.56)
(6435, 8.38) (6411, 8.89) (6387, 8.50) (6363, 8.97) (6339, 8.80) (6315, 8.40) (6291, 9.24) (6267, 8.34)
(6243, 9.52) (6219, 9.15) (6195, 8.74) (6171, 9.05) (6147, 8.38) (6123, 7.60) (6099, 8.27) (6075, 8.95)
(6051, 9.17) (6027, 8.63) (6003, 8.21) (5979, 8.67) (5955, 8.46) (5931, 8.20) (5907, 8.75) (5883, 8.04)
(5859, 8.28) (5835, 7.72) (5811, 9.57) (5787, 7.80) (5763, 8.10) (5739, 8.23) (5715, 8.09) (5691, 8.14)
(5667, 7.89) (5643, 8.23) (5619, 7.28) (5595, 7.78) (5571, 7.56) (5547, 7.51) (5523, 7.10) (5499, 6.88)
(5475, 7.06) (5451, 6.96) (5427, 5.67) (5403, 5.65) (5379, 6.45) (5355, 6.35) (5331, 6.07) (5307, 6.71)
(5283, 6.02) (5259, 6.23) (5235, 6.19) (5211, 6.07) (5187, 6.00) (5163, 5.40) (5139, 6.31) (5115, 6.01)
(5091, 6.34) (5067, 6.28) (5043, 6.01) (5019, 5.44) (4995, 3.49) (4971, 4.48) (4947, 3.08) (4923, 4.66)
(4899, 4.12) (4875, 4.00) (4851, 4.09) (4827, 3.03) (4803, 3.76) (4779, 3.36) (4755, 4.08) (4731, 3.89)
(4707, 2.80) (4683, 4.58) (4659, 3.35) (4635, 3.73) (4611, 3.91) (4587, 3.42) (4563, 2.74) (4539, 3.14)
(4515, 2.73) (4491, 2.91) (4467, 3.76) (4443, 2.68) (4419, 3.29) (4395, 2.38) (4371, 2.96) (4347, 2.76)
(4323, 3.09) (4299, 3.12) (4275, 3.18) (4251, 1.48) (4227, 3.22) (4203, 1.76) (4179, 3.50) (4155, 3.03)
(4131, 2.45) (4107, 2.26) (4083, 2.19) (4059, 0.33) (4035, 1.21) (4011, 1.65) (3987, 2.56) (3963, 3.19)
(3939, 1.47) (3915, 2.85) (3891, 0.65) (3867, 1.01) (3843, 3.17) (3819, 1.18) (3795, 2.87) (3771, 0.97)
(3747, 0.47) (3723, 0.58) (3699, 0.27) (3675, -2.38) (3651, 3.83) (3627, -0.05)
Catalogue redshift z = 0.26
